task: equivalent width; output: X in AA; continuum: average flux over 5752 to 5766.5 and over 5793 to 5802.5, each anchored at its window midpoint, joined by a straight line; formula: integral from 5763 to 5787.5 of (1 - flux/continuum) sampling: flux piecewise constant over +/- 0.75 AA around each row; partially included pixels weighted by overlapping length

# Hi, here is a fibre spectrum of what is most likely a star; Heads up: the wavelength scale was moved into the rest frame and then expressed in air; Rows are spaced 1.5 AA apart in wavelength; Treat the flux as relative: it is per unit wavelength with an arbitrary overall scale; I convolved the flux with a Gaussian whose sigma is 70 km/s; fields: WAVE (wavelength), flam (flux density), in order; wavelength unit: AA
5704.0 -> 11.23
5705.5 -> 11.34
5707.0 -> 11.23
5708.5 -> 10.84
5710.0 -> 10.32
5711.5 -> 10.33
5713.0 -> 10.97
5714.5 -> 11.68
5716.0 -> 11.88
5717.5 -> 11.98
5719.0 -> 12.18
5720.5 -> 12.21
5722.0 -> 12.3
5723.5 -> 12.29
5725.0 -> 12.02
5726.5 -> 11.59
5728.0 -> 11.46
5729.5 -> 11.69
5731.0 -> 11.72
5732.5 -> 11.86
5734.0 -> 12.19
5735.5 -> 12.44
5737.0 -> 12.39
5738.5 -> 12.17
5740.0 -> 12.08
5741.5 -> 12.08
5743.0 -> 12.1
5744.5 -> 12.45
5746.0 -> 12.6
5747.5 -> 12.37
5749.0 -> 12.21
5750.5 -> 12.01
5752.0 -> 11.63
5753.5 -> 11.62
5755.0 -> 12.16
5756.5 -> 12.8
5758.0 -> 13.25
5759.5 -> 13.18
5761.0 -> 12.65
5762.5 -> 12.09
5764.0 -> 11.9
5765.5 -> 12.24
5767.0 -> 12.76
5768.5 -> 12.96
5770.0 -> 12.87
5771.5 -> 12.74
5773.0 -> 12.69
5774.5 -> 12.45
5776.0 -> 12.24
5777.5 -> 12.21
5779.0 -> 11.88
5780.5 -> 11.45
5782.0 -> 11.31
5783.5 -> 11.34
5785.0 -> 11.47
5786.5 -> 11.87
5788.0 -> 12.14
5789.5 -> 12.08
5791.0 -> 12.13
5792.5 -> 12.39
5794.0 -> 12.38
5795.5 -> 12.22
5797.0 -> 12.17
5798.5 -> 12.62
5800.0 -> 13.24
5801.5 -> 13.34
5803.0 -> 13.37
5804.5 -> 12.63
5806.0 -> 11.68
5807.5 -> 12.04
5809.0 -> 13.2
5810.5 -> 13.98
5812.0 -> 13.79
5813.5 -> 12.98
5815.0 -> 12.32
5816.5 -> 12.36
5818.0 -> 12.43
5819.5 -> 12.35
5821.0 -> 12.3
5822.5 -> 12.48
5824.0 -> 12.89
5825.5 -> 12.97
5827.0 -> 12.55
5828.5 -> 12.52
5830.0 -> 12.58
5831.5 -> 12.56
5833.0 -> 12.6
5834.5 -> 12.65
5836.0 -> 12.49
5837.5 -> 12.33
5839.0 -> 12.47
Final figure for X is 0.7 AA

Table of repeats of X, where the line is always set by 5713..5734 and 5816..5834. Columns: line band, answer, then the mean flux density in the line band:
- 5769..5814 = -0.34 AA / 12.4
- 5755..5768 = -0.48 AA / 12.6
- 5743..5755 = -0.07 AA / 12.1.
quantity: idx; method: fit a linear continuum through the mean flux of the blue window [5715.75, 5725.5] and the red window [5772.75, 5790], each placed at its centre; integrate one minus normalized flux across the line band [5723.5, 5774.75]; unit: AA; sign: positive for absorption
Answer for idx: -1.1 AA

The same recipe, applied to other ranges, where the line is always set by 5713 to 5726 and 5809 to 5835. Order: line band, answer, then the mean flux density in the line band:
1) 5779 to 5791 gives 0.73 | 11.7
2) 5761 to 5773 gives -0.18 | 12.5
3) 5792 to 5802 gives -0.04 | 12.6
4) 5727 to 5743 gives 0.14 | 12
